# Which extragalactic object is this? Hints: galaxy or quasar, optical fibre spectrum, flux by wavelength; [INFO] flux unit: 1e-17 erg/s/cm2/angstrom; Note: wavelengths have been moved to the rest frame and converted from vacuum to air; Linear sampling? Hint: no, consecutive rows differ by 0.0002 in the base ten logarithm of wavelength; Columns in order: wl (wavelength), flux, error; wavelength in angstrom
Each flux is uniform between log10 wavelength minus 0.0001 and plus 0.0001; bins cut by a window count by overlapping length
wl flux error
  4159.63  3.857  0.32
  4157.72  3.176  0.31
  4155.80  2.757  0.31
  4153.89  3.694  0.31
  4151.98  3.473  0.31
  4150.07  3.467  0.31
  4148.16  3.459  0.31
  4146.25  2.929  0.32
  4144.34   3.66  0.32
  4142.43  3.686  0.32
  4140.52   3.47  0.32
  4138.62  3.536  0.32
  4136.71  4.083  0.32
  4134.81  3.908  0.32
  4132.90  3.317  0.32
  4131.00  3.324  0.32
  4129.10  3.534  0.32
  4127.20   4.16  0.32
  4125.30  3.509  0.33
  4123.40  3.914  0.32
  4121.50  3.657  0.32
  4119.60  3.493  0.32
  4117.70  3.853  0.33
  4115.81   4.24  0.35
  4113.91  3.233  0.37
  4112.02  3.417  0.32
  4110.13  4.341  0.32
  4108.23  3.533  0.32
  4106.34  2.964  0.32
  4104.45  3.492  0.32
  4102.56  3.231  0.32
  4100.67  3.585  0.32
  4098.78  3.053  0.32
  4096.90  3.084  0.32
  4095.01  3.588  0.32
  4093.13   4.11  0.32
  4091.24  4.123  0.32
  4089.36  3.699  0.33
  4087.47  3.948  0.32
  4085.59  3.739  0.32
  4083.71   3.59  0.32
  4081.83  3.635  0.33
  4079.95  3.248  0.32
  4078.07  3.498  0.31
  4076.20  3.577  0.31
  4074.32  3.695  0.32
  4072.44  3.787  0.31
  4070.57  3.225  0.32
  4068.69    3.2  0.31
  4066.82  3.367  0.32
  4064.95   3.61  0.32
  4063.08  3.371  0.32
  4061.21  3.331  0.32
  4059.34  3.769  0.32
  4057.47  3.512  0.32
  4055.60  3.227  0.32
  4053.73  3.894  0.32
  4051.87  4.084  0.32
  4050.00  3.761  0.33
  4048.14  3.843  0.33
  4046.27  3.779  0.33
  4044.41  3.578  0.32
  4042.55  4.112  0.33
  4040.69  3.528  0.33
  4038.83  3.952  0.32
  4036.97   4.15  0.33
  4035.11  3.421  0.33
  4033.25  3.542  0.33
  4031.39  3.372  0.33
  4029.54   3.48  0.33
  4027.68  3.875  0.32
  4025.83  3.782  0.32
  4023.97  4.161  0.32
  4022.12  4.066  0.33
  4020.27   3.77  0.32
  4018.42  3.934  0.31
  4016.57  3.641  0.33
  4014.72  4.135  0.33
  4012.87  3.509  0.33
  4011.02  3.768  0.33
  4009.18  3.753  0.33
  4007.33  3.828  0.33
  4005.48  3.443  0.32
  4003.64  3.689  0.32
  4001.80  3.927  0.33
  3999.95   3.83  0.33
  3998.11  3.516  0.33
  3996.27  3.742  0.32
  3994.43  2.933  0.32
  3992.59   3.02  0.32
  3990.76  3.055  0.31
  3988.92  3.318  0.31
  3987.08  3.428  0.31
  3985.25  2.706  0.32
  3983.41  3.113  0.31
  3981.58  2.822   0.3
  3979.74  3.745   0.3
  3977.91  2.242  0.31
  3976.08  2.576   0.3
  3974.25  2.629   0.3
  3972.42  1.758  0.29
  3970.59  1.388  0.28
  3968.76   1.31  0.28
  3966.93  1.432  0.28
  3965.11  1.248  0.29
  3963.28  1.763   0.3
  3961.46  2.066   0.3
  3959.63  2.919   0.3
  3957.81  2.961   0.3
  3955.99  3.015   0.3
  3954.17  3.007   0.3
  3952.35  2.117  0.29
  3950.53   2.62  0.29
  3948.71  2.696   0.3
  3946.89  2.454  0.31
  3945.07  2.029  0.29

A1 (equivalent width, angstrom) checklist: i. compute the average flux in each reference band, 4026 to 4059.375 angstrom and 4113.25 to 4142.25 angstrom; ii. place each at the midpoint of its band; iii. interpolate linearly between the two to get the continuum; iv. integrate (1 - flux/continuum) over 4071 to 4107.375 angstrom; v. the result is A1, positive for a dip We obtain 1.4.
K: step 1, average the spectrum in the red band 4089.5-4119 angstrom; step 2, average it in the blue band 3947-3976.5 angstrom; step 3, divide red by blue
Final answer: 1.62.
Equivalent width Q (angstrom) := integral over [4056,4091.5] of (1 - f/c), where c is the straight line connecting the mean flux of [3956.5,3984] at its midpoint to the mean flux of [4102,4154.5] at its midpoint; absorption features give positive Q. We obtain -4.8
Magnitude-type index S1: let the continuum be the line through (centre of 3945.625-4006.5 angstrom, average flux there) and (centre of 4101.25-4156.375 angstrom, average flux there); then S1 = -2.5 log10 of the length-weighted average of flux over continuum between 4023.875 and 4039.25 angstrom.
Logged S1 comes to -0.22 mag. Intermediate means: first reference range 2.74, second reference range 3.57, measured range 3.72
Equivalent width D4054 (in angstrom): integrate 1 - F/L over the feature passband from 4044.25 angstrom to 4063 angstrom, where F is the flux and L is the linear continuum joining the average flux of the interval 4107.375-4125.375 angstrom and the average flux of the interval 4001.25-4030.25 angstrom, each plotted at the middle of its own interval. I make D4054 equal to 0.5 angstrom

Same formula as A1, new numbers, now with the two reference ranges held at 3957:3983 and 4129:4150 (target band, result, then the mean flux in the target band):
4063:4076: -2.1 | 3.48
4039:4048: -3.2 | 3.77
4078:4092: -2.6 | 3.69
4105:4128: -2.3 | 3.69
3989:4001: -4.7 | 3.35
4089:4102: -1.6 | 3.59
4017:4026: -4.5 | 3.94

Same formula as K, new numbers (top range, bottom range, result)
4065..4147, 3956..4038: 1.14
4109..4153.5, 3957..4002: 1.36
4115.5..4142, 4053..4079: 1.06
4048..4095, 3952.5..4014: 1.26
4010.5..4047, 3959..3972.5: 2.21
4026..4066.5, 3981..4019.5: 1.05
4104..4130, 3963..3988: 1.59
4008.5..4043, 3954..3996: 1.48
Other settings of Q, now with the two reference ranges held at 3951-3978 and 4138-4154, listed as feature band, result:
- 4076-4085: -1.5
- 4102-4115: -1.1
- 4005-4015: -4.9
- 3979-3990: -4.1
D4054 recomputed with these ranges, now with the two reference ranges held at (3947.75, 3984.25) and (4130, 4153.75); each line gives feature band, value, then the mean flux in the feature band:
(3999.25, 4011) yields -5.0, 3.74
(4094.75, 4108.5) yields -0.1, 3.29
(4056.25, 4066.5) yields -1.7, 3.5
